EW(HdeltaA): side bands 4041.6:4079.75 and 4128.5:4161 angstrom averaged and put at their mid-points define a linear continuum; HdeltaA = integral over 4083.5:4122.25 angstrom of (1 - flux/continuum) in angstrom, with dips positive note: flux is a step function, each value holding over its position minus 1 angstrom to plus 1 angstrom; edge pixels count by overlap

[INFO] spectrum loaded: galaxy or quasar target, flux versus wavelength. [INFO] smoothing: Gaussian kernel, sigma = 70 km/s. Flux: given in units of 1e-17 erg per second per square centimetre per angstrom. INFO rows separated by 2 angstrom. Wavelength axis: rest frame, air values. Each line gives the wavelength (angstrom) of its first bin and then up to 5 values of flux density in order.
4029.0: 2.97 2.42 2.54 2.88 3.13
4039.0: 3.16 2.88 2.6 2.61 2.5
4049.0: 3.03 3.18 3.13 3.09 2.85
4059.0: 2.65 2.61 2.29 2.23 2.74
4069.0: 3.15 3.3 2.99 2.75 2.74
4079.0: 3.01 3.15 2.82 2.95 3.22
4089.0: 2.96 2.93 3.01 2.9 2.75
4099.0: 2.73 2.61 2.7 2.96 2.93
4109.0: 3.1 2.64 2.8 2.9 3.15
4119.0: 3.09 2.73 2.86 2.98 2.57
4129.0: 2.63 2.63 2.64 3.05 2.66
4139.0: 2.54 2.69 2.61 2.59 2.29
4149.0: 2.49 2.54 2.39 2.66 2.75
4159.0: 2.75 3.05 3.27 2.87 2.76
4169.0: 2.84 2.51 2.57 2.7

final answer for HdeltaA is -2.5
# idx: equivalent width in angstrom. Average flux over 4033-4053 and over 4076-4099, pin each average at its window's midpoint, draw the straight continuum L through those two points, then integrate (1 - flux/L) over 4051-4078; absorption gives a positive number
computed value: 0.80 angstrom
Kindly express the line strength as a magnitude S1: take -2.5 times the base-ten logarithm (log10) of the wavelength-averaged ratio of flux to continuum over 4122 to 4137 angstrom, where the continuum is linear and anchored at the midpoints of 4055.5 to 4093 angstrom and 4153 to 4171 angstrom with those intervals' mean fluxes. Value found 0.03 mag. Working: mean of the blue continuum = 2.86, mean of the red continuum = 2.82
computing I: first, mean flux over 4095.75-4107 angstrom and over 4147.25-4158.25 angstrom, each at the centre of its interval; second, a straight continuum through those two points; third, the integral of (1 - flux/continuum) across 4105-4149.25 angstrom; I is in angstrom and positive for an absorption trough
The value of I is -1.7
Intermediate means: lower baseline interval 2.77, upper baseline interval 2.55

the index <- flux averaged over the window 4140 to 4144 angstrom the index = 2.65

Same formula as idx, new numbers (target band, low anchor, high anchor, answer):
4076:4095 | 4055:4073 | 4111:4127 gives -1.1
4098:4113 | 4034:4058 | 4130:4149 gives -0.4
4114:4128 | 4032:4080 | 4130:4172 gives -0.8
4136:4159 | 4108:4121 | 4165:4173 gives 1.8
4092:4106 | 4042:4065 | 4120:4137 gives -0.3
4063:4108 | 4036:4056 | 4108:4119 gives 0.9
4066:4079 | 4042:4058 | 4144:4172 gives -0.5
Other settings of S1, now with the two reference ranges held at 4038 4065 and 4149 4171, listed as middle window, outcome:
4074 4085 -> -0.04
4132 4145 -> 0.03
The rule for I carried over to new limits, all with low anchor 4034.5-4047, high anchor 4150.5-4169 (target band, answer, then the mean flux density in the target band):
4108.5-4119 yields -0.42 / 2.93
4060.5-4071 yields 0.61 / 2.67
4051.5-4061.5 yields -0.19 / 2.89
